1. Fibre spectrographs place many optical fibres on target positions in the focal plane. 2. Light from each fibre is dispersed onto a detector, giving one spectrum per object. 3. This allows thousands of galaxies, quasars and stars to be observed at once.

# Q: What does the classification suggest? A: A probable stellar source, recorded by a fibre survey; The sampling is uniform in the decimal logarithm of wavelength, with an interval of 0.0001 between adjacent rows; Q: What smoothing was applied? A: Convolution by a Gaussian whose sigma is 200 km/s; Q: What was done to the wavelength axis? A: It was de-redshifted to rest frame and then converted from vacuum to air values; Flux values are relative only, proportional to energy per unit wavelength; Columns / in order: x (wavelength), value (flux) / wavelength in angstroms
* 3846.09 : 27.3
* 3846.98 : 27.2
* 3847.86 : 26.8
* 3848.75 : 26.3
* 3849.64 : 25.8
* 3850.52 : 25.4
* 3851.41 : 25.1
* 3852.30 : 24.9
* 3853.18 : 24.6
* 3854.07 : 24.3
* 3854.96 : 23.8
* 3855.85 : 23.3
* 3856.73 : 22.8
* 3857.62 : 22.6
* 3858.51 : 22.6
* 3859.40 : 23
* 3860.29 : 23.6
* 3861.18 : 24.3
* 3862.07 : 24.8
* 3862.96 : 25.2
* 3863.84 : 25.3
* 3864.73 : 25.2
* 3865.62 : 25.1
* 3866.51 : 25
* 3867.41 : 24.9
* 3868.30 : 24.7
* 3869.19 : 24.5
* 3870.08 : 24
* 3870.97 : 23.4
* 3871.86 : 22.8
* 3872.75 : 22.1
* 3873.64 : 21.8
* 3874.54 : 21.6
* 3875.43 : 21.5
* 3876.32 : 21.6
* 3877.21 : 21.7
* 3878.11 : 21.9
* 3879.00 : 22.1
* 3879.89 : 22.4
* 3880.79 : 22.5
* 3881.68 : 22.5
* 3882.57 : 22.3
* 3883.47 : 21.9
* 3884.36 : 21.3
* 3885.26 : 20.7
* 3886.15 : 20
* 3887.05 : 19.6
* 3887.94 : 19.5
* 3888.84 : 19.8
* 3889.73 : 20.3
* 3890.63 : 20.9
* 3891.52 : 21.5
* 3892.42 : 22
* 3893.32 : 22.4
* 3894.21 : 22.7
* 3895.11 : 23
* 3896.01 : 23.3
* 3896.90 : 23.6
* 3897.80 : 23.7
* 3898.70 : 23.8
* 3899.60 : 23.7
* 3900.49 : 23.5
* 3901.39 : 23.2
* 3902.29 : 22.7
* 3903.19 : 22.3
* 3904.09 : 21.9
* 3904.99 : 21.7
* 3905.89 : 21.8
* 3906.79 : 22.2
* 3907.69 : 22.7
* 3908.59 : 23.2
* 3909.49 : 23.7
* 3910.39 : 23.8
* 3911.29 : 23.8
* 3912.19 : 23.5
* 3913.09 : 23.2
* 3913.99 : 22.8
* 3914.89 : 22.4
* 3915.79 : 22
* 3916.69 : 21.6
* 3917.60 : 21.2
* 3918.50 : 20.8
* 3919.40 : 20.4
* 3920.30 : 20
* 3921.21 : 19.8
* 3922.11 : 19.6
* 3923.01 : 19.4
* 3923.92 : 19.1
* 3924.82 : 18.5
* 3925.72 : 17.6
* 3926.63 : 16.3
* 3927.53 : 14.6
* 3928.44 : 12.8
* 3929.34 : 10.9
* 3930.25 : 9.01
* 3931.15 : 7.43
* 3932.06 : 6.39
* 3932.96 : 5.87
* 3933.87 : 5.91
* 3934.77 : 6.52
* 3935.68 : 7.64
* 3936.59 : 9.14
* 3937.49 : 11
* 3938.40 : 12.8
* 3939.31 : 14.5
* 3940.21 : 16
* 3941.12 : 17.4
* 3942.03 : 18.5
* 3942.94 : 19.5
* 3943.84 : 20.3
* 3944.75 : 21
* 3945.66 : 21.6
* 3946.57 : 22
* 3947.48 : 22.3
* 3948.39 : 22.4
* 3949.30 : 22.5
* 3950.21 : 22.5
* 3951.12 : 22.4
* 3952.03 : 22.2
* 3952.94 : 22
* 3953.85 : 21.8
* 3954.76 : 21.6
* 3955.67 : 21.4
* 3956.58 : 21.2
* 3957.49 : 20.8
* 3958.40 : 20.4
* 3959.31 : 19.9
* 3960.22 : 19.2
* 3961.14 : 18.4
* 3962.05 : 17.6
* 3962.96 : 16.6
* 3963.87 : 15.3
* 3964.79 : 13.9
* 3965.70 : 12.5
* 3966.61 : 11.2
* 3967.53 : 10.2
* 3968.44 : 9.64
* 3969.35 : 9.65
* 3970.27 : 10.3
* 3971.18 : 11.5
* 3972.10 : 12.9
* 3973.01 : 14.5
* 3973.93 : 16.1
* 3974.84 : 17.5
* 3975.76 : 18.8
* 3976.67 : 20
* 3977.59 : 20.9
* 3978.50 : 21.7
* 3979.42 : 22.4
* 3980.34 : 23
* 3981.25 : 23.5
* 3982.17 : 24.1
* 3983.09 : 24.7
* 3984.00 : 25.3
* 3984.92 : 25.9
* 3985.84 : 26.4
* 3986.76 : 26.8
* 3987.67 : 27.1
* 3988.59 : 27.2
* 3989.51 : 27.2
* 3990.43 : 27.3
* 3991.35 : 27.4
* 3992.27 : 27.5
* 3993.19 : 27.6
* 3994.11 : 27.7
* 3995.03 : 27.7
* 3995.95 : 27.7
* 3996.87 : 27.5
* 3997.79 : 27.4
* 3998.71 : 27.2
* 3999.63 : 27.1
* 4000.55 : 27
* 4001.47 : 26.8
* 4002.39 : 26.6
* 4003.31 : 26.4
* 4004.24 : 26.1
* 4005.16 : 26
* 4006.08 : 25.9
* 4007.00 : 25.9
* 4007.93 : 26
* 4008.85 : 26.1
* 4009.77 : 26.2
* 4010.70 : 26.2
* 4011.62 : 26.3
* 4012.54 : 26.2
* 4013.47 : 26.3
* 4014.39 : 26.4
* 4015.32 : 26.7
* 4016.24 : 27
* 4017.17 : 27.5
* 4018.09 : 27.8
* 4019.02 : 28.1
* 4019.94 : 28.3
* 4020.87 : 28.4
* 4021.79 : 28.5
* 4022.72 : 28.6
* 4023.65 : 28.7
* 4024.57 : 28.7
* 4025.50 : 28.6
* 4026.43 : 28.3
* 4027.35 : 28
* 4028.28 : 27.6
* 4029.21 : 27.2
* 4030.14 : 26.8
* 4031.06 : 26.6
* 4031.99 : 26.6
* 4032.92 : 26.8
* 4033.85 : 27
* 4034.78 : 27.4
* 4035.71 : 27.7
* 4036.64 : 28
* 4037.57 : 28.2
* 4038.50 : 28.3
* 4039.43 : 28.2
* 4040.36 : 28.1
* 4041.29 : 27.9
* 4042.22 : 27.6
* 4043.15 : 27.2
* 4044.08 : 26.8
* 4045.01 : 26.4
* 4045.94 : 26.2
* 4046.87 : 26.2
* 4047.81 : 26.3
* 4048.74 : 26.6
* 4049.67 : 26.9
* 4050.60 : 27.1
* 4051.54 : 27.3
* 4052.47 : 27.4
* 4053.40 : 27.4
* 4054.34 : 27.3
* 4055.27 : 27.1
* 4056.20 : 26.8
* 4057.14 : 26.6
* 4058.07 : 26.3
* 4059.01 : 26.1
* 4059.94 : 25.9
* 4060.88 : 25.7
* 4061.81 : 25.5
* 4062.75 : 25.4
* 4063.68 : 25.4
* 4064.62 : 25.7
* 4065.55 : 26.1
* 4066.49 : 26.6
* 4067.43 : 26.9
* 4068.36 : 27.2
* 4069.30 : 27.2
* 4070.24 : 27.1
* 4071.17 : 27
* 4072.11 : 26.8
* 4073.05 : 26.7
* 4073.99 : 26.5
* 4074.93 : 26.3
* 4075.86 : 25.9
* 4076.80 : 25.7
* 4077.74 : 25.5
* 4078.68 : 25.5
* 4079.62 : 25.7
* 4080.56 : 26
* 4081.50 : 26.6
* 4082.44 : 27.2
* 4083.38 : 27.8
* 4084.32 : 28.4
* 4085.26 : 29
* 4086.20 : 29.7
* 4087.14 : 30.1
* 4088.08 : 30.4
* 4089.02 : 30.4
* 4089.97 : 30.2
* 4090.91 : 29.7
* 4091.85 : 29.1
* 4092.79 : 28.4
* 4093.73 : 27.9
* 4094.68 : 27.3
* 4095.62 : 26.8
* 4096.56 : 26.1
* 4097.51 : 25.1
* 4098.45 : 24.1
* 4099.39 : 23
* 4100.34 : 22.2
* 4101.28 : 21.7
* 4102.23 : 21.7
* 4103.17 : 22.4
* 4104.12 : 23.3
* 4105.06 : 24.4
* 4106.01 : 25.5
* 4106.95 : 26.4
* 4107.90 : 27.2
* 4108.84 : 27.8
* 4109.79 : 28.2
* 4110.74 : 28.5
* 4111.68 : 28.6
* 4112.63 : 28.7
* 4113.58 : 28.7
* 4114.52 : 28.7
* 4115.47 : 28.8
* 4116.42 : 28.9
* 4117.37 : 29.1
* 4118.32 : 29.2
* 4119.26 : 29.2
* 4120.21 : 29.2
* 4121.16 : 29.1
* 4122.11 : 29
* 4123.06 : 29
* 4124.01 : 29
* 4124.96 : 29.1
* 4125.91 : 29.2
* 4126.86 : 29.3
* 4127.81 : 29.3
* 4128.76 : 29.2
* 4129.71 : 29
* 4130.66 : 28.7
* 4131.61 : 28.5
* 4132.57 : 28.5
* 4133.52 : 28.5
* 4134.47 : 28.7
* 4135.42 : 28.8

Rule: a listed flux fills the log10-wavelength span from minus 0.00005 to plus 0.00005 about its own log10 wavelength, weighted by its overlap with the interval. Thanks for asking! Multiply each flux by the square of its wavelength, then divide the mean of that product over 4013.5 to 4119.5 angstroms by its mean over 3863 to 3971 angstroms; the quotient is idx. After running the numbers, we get 1.50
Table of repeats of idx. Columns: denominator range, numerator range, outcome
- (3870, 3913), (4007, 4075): 1.31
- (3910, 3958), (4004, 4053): 1.59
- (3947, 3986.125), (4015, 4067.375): 1.49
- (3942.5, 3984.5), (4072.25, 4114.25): 1.51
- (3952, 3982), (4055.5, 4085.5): 1.59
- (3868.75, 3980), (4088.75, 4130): 1.58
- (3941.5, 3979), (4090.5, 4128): 1.61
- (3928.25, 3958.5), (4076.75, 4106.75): 1.73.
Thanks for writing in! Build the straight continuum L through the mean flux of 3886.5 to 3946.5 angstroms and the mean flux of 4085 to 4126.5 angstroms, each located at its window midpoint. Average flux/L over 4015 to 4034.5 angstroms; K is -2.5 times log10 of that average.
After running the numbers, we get -0.17 mag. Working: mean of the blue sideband 18.8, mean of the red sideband 27.5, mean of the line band 27.7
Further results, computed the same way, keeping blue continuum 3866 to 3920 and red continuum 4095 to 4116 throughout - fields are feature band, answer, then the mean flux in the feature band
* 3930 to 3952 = 0.44 mag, 15.4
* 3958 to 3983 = 0.37 mag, 16.8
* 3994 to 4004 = -0.13 mag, 27.1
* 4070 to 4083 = -0.04 mag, 26.3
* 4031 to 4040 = -0.12 mag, 27.5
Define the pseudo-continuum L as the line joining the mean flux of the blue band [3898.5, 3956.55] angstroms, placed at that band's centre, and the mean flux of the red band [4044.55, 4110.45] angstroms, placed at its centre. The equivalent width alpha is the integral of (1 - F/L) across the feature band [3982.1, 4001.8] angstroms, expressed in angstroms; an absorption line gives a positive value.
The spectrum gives -4.2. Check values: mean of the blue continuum 18.8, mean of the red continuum 26.6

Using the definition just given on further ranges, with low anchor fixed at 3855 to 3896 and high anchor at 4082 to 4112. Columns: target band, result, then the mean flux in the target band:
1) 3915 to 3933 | 5.4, 16.5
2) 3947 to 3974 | 7.5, 17.4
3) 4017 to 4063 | -2.8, 27.3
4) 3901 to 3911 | 0.2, 22.7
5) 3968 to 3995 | 3.3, 21.7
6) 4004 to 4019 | -0.8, 26.5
